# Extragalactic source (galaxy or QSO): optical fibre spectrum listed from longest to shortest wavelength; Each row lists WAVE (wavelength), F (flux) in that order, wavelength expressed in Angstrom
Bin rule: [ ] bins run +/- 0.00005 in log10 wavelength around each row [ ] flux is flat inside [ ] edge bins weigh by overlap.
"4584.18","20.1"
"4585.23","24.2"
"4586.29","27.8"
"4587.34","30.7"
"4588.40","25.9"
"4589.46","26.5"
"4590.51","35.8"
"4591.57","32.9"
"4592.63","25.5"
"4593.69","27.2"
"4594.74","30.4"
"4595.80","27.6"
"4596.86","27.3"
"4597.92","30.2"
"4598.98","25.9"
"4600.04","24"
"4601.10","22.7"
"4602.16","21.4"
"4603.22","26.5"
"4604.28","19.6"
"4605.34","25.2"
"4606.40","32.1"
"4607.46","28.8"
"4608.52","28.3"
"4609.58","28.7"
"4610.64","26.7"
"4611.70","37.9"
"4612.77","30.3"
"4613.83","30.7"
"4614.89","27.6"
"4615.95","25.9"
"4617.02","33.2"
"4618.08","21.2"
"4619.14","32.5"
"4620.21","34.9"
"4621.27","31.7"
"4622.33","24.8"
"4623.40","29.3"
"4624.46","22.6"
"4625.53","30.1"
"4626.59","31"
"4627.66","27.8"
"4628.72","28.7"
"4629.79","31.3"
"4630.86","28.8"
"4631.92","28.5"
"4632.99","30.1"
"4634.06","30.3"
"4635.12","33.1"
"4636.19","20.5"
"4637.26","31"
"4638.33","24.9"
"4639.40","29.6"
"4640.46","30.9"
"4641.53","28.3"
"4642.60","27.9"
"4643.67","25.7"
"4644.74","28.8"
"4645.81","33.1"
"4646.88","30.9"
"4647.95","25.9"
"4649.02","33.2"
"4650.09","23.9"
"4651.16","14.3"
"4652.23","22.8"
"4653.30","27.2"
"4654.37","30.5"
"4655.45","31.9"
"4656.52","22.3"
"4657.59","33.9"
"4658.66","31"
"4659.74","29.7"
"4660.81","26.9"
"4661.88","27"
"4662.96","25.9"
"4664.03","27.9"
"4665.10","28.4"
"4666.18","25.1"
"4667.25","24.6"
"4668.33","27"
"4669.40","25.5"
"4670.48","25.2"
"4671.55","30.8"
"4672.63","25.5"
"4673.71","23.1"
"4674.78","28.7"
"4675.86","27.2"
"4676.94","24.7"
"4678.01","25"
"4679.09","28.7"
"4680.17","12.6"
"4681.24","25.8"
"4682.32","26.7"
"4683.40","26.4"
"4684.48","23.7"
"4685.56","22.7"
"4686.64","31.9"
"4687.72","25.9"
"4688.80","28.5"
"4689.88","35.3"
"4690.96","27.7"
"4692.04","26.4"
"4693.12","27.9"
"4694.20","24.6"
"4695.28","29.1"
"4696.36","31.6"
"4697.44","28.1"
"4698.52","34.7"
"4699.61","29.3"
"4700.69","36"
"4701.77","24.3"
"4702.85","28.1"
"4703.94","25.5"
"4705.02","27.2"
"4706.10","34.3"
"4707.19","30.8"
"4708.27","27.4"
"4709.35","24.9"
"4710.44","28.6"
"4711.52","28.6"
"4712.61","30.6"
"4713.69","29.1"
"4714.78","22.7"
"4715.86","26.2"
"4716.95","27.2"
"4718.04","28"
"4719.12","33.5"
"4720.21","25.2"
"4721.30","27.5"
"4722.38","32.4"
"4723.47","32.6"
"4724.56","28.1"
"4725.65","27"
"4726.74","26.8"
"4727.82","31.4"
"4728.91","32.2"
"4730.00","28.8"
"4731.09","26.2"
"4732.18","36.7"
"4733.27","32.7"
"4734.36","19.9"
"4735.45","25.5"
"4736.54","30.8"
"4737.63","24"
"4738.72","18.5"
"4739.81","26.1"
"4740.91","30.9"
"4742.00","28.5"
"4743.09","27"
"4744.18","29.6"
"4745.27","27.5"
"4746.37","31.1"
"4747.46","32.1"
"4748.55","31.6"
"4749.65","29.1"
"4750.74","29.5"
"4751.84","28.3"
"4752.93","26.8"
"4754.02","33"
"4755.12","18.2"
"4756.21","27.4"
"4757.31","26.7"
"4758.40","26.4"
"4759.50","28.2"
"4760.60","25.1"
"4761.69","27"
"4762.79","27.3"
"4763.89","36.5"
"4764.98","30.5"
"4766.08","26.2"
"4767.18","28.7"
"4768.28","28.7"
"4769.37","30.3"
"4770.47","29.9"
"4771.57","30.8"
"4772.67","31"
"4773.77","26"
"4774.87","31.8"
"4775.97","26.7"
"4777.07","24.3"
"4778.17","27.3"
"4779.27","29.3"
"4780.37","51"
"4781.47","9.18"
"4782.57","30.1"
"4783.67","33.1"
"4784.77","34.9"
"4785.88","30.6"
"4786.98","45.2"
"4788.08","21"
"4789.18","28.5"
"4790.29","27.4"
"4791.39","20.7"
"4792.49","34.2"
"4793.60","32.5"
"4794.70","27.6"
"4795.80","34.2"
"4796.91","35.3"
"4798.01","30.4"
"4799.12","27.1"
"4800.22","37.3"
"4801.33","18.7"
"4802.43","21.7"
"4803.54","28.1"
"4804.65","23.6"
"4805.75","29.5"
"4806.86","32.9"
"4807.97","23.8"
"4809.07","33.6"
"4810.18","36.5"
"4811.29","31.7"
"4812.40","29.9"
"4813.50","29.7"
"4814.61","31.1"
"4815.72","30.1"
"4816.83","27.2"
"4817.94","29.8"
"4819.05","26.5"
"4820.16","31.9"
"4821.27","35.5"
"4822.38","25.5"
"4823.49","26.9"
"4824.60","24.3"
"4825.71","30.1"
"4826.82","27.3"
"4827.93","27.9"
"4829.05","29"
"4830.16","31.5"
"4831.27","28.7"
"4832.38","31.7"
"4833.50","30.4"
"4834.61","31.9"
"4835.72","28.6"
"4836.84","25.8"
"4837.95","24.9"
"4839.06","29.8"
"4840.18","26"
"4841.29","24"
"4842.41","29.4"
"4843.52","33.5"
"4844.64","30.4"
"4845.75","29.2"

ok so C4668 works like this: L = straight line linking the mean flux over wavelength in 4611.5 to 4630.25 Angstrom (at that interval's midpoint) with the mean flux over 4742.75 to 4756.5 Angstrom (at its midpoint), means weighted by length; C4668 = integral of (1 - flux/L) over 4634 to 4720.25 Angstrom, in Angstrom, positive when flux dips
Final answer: 4.2 Angstrom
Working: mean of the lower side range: 29.4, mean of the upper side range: 28.6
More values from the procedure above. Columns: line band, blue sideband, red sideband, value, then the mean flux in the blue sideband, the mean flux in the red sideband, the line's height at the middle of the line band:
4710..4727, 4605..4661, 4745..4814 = 0.35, 28.6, 29.3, 29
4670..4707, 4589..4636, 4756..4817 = 1.79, 28.5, 29.4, 28.9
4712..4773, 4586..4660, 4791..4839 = 0.88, 28.3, 29.2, 28.9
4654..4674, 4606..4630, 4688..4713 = 1.15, 29.4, 29.1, 29.2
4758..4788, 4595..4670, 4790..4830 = -0.84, 27.9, 29.2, 28.9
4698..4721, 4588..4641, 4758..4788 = 0.42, 28.4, 29.7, 29.2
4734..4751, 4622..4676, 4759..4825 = 0.69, 27.7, 29.4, 28.8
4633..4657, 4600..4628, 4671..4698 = -0.15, 28.1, 26.8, 27.5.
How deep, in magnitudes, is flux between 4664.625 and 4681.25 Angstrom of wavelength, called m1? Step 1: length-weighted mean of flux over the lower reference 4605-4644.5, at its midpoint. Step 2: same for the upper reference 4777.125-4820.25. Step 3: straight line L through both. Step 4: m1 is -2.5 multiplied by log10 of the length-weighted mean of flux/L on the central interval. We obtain 0.15 mag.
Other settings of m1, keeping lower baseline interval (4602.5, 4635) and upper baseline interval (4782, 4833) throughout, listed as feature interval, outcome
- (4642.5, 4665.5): 0.05 mag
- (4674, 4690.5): 0.11 mag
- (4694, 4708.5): -0.01 mag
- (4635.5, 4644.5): 0.06 mag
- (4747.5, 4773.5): 0.03 mag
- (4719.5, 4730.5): 0.00 mag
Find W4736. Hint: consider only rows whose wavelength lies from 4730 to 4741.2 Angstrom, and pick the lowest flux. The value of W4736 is 18.5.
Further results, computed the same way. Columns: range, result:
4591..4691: 12.6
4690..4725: 22.7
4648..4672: 14.3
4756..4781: 24.3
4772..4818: 9.18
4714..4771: 18.2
